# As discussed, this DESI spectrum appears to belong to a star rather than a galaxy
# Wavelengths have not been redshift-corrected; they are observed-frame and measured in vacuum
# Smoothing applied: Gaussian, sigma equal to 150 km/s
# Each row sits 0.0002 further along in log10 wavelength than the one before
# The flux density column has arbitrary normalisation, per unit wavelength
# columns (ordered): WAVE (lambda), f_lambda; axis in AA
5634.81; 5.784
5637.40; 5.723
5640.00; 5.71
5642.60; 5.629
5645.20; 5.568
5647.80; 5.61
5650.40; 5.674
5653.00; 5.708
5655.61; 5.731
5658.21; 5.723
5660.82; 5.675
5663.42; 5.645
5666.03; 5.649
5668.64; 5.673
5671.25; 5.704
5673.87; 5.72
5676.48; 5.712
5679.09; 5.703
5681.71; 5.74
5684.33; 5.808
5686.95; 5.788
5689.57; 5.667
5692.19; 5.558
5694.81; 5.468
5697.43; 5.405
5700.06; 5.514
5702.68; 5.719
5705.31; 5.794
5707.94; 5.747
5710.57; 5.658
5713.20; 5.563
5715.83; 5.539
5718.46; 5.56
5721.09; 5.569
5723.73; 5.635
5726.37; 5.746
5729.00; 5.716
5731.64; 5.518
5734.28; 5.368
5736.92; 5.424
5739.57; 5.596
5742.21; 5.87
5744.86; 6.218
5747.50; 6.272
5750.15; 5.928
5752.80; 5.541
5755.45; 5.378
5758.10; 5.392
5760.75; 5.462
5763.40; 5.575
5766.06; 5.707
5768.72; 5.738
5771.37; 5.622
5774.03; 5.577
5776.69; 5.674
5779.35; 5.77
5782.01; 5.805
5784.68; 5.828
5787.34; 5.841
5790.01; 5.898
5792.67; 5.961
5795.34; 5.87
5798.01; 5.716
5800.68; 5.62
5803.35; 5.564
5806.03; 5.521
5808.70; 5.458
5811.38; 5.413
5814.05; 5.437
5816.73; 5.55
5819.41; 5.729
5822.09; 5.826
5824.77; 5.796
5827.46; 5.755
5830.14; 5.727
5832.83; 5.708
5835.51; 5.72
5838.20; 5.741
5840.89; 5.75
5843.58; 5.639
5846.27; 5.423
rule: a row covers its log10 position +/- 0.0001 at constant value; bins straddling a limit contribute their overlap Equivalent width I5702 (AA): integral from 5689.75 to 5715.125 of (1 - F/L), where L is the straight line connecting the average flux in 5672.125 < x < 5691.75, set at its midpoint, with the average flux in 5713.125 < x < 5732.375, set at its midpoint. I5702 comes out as 0.3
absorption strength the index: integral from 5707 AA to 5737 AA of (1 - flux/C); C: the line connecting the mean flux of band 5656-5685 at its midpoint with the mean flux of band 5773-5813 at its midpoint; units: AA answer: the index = 0.6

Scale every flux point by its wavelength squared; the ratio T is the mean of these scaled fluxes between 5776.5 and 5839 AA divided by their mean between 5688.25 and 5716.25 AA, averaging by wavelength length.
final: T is 1.06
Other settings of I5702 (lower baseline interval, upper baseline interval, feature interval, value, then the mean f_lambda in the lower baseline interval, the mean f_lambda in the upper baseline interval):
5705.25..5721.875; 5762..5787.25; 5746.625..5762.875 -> 0.1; 5.62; 5.71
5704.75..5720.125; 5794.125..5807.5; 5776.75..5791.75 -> -0.4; 5.64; 5.65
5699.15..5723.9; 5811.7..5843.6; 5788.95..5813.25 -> 0.1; 5.63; 5.69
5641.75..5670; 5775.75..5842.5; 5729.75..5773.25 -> 0.2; 5.66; 5.71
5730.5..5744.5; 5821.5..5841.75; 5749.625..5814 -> 0.2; 5.6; 5.75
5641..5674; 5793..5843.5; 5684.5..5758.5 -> 0.2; 5.67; 5.67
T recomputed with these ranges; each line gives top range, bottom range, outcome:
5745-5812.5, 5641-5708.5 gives 1.04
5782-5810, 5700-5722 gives 1.05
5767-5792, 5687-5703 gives 1.07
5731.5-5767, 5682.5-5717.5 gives 1.02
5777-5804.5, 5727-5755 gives 1.03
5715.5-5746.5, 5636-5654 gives 1.03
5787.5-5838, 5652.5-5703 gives 1.05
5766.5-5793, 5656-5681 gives 1.05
